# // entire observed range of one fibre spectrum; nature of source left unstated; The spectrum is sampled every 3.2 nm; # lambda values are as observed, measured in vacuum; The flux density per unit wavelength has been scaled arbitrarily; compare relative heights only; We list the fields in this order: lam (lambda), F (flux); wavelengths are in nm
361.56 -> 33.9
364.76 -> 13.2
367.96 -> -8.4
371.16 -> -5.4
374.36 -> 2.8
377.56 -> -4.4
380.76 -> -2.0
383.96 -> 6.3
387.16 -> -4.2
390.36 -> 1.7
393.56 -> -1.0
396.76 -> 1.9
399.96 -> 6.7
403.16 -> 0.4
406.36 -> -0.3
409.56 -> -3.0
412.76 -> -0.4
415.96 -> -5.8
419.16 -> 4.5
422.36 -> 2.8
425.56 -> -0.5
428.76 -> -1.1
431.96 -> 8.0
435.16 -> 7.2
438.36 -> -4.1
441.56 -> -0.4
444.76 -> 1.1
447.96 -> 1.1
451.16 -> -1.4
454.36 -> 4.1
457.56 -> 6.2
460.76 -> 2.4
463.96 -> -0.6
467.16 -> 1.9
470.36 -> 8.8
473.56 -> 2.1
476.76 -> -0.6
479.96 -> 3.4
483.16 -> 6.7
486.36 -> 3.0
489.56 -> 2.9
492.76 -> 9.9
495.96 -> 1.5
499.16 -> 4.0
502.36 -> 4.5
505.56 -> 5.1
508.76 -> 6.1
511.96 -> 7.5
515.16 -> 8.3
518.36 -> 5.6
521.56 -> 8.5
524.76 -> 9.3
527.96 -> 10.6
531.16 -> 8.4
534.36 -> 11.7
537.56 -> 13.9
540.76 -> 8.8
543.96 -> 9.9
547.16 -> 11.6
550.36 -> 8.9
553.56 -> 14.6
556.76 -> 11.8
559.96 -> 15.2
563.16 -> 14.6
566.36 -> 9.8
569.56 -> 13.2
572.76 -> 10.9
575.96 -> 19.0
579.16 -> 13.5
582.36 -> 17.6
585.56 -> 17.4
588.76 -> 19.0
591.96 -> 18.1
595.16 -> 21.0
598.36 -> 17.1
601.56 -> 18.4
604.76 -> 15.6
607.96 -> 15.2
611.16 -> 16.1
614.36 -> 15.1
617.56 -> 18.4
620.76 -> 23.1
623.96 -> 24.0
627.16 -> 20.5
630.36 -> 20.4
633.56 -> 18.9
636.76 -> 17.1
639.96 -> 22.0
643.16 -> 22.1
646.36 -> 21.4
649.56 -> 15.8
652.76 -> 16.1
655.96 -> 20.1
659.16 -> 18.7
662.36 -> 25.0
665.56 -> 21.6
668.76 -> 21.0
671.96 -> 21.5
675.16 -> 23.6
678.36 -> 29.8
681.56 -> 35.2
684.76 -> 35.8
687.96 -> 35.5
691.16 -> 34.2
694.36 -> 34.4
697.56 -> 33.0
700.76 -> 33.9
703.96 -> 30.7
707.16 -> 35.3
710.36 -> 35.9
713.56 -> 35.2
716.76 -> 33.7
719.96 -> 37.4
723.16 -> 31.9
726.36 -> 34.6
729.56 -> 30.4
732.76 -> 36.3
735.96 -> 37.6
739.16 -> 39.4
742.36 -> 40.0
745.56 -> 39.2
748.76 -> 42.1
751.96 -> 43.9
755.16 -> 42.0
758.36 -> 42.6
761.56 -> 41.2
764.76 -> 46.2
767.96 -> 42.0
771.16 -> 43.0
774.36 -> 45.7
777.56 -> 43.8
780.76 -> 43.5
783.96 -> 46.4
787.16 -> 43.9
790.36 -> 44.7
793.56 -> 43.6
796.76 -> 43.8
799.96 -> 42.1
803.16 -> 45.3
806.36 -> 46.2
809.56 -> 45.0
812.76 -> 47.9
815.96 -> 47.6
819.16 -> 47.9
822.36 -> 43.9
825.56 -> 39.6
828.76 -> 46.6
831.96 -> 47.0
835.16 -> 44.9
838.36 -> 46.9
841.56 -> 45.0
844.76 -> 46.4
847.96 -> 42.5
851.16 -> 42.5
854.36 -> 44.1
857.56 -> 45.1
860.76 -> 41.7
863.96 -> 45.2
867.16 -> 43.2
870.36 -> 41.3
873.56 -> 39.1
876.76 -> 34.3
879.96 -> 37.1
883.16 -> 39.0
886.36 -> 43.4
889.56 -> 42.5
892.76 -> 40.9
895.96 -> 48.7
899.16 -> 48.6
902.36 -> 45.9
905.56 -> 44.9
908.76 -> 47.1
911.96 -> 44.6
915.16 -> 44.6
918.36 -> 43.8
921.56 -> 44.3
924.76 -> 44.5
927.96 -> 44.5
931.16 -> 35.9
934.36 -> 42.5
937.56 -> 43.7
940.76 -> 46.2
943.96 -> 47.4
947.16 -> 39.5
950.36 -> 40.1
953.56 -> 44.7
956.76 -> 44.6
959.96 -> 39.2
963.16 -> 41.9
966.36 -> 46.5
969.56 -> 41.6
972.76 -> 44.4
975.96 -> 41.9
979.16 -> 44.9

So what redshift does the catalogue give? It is 0.696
